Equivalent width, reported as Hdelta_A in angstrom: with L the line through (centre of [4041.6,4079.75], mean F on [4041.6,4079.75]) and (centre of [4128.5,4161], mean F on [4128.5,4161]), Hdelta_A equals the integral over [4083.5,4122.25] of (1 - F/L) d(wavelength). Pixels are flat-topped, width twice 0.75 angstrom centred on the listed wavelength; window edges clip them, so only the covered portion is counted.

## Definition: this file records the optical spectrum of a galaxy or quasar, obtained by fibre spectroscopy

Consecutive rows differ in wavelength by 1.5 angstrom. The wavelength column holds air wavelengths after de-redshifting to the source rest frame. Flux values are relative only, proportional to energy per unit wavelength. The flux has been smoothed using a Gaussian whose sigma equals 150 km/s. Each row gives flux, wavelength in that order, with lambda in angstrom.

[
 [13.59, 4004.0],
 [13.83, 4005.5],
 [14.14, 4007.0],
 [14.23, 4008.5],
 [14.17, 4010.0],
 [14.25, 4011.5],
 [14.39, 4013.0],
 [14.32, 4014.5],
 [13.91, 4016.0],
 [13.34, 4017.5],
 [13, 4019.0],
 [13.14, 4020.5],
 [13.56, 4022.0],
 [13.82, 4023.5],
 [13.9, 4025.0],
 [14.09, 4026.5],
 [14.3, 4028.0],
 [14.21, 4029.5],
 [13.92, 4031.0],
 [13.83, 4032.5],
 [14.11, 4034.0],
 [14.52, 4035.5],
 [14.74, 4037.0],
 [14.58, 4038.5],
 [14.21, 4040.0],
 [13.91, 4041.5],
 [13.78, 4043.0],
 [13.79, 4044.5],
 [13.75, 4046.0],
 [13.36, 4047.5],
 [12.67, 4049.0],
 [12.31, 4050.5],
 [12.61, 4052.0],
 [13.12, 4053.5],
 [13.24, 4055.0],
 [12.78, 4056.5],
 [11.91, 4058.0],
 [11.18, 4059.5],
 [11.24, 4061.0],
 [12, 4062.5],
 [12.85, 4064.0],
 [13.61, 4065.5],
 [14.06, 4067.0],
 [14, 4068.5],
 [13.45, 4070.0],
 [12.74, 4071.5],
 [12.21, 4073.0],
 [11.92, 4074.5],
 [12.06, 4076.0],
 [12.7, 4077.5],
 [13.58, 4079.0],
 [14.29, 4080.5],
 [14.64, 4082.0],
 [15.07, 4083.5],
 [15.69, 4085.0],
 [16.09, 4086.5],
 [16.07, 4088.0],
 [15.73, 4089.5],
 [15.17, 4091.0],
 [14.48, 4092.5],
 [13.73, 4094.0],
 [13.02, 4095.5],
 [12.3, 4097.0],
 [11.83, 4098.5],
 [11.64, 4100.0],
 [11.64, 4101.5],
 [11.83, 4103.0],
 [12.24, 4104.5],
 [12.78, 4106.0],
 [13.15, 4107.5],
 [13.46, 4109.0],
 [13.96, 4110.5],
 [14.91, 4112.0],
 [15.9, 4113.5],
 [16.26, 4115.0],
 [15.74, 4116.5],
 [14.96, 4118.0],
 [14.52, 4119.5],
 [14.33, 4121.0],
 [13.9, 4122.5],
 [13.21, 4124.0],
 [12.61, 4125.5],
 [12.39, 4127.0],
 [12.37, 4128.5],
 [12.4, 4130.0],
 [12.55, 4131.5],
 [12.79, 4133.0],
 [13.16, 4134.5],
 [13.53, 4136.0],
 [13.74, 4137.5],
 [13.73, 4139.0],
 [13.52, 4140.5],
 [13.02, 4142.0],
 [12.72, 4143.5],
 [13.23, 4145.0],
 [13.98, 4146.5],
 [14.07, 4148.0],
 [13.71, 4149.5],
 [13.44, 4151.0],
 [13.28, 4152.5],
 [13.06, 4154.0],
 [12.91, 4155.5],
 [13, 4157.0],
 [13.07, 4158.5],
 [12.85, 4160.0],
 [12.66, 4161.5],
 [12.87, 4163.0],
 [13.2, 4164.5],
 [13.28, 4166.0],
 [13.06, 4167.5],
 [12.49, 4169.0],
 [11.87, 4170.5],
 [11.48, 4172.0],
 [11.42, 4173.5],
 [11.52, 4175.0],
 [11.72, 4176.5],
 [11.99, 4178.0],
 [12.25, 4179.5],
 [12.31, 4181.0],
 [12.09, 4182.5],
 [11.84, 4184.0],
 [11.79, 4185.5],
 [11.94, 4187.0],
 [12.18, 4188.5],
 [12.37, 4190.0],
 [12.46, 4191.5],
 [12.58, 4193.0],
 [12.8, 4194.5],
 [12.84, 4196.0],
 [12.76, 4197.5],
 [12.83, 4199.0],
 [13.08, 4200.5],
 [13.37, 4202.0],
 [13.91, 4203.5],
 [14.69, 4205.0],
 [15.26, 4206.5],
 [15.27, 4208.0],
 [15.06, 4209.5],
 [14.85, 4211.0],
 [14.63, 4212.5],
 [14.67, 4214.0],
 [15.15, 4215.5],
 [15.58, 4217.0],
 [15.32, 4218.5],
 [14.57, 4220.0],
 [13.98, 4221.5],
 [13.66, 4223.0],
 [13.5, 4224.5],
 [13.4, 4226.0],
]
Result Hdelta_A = -3.1 angstrom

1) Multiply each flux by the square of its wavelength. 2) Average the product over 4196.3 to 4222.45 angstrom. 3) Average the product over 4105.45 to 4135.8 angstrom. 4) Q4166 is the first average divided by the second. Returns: 1.09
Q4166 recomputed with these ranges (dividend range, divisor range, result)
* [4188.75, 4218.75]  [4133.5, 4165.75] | 1.08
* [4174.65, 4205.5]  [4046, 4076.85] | 1.05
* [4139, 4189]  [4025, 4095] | 0.98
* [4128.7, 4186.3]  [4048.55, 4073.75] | 1.05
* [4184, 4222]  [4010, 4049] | 1.07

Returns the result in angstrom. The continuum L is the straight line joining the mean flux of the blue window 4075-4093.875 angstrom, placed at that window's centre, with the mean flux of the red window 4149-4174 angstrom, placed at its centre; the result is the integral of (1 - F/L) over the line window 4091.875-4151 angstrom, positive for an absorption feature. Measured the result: 1.3 angstrom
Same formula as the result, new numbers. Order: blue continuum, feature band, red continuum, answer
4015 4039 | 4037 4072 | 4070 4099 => 1.9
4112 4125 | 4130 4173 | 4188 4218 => 4.1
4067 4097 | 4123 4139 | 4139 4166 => 0.6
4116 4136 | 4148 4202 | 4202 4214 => 6.1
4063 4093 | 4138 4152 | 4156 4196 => -0.7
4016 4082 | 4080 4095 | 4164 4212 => -2.1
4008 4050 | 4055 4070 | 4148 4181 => 1.0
